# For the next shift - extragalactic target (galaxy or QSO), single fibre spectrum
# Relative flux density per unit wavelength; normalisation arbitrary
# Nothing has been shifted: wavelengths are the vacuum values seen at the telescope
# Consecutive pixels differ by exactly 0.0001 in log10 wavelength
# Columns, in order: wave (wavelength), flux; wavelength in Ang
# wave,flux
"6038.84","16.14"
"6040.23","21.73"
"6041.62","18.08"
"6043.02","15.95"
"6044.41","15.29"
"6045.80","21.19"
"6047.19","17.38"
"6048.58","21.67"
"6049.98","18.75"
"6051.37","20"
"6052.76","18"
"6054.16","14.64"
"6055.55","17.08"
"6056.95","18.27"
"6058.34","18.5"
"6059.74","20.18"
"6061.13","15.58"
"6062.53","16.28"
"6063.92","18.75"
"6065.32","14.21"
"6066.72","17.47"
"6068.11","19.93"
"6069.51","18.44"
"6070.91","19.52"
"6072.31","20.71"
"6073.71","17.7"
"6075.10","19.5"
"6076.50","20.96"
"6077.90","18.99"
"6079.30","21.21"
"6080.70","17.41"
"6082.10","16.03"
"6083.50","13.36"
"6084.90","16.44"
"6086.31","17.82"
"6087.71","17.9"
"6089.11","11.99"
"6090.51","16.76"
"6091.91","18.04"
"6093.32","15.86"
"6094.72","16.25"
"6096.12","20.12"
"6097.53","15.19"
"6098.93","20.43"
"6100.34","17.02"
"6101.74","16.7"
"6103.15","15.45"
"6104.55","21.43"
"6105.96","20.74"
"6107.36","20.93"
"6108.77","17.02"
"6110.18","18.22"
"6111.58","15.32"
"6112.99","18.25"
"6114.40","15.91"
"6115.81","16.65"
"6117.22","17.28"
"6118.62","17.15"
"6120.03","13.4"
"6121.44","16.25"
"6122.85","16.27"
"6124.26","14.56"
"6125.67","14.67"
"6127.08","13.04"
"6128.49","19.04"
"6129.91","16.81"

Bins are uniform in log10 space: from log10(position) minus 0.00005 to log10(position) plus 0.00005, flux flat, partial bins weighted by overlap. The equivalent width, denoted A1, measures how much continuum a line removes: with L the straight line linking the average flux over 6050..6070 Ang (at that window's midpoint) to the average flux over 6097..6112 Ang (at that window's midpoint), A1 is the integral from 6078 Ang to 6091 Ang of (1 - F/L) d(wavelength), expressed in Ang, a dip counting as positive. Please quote 0.9 Ang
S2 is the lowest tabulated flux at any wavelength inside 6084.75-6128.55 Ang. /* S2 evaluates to 11.99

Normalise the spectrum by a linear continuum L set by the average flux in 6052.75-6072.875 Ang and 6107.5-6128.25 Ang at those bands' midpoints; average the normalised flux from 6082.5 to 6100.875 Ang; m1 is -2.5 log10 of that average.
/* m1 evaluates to 0.017 mag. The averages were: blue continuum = 17.8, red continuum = 16.2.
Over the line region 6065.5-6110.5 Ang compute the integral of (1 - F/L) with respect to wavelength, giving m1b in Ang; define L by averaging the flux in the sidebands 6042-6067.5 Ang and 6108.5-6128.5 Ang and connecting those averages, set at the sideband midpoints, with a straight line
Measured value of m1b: -2.8 Ang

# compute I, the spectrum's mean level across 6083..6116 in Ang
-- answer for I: 17.3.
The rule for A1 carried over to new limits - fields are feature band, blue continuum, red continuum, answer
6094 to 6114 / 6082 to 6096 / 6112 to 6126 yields -2.4 Ang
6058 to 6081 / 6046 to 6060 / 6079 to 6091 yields -1.6 Ang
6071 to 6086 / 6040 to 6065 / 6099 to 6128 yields -0.6 Ang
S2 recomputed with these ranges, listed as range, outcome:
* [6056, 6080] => 14.21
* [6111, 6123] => 13.4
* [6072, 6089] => 13.36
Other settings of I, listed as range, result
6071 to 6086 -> 18.3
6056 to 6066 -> 17.4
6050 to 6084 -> 18.1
